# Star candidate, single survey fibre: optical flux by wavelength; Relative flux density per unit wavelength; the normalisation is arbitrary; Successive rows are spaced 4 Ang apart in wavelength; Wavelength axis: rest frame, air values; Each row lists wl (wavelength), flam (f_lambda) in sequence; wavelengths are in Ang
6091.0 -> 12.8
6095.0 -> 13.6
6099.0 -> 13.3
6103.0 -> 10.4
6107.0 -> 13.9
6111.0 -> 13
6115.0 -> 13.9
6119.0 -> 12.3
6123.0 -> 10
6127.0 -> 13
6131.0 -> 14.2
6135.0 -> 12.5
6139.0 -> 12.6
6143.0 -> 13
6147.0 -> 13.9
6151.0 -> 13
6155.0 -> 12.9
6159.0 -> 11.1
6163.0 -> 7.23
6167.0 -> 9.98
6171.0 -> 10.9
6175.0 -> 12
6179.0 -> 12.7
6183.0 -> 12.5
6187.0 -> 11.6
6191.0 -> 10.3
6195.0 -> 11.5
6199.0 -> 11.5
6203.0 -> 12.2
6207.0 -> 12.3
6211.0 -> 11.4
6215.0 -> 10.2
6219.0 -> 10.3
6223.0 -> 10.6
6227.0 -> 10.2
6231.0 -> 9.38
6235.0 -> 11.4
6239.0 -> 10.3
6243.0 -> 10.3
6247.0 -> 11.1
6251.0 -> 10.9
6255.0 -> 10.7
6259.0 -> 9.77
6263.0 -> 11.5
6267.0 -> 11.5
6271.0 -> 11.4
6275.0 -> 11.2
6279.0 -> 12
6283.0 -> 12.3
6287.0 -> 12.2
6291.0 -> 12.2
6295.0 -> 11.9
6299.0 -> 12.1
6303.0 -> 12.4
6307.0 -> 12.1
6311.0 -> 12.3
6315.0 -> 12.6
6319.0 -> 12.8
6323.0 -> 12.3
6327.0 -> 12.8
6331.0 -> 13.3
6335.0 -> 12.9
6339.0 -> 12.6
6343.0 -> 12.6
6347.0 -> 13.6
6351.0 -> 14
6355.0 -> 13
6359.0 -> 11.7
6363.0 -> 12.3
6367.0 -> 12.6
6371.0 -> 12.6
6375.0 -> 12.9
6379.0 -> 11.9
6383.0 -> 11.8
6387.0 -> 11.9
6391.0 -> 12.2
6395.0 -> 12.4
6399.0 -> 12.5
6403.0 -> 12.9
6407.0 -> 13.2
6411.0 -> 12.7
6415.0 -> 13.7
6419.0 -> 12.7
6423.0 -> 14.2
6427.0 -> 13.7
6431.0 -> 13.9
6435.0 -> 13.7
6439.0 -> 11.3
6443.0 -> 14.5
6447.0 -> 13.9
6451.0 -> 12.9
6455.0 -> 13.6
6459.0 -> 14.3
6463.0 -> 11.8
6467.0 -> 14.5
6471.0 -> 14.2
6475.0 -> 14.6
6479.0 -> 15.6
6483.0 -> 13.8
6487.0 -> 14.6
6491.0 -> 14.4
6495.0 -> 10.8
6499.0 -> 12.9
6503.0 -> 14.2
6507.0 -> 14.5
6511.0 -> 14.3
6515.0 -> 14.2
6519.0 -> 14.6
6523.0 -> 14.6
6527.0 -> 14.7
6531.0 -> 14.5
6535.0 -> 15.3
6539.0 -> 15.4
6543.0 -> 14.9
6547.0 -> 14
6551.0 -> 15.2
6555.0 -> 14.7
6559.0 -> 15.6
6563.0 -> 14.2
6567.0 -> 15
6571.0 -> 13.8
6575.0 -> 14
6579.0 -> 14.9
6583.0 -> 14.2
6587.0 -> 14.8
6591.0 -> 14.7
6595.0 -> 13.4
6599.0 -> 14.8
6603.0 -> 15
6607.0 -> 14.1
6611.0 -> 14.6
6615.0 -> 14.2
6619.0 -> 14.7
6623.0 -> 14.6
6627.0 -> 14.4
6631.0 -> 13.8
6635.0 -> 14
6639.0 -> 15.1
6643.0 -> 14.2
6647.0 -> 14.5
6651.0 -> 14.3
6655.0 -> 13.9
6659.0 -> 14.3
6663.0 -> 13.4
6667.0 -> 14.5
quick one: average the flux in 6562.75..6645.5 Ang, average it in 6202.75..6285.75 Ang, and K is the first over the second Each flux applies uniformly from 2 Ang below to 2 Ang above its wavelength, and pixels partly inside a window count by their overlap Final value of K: 1.3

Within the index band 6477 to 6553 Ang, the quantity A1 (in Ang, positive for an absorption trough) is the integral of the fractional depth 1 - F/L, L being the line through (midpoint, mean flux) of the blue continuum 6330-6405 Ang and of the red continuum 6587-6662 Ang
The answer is -4.0 Ang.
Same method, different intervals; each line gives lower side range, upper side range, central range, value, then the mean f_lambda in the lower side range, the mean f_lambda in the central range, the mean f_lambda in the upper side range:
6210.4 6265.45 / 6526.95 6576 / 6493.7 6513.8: 0.91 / 10.6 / 13.5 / 14.7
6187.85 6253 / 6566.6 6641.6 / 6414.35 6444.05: -1.43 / 10.9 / 13.4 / 14.4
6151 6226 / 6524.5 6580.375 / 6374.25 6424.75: 2.19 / 11.2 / 12.7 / 14.7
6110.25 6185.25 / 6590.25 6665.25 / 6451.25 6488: -1.21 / 12.1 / 14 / 14.3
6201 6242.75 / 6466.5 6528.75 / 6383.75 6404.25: 0.90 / 10.8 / 12.3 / 14.1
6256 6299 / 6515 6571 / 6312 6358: -2.35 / 11.6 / 12.9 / 14.8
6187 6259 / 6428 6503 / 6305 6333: -1.51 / 10.8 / 12.6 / 13.6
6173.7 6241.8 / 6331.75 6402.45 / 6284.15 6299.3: -0.25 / 11.2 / 12.1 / 12.6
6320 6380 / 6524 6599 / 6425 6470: 0.46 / 12.8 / 13.5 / 14.6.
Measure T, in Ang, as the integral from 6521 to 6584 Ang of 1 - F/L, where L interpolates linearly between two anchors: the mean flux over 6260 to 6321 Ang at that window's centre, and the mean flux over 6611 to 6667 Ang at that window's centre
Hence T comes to -4.5 Ang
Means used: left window 12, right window 14.3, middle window 14.7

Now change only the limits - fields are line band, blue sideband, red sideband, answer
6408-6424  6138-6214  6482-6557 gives 0.30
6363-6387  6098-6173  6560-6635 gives 1.80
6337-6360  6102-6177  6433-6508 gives 0.24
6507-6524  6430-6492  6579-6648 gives -0.45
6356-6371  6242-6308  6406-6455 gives 0.32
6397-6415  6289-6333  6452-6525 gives 0.45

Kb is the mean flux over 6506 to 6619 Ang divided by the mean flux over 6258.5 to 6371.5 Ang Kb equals 1.18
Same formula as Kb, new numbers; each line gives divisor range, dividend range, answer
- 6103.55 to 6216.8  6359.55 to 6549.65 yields 1.13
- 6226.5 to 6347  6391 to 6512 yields 1.15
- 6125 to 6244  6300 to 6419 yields 1.10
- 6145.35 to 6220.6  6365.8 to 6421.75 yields 1.10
